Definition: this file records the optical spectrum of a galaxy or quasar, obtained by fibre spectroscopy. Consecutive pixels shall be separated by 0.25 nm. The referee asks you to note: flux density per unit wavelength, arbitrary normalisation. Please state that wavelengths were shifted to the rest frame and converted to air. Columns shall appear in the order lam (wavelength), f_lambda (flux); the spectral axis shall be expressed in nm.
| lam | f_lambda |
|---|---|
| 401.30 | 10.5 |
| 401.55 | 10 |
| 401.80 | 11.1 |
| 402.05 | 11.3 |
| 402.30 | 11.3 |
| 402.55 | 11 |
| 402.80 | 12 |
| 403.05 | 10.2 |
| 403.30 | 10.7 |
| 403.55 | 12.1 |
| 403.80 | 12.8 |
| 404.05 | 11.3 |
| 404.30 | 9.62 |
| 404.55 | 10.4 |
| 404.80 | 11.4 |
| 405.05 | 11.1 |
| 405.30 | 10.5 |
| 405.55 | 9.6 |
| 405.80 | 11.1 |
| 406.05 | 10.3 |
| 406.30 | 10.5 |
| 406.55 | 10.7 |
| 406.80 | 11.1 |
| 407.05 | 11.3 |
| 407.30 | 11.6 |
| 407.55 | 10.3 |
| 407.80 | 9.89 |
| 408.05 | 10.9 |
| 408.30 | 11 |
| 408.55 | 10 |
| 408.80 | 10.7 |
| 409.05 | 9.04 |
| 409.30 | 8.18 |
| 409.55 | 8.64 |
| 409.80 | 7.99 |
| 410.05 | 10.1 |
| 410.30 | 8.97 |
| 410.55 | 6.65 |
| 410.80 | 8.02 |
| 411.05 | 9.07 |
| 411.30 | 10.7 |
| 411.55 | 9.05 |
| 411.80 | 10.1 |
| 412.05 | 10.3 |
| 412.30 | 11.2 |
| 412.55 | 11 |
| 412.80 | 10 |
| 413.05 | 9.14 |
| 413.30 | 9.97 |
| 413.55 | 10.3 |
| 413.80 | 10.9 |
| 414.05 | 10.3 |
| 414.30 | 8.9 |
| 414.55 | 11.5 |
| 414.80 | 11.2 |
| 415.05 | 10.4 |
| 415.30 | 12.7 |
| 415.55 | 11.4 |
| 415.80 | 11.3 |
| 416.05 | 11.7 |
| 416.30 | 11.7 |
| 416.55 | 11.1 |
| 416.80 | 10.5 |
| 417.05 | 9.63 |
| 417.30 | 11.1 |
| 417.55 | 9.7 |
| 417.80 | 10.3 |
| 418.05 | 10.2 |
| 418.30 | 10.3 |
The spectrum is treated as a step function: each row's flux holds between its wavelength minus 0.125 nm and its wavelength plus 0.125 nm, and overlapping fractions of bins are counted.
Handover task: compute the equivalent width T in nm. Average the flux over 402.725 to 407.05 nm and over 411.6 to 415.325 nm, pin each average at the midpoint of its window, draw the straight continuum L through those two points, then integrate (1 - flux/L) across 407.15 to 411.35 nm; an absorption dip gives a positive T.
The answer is 0.46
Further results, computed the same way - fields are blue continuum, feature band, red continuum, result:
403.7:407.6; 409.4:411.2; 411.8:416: 0.37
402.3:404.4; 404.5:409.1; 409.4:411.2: -0.36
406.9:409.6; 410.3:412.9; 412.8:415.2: 0.17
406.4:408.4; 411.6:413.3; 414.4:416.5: 0.15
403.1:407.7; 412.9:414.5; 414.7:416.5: 0.19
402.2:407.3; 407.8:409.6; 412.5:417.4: 0.17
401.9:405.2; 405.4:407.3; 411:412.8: 0.02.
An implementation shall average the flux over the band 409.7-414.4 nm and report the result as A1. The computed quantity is 9.63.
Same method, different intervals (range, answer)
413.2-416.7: 11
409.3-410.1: 8.68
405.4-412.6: 9.92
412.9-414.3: 10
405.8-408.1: 10.7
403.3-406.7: 10.9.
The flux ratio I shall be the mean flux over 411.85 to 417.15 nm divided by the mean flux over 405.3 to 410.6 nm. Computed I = 1.1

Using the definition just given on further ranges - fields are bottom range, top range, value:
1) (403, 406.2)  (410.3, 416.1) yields 0.94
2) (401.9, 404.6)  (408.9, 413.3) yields 0.83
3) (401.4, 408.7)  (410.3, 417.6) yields 0.95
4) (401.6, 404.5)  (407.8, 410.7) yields 0.83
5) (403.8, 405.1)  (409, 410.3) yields 0.80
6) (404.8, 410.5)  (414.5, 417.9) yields 1.09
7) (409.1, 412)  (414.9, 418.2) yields 1.22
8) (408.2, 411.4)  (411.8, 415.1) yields 1.14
